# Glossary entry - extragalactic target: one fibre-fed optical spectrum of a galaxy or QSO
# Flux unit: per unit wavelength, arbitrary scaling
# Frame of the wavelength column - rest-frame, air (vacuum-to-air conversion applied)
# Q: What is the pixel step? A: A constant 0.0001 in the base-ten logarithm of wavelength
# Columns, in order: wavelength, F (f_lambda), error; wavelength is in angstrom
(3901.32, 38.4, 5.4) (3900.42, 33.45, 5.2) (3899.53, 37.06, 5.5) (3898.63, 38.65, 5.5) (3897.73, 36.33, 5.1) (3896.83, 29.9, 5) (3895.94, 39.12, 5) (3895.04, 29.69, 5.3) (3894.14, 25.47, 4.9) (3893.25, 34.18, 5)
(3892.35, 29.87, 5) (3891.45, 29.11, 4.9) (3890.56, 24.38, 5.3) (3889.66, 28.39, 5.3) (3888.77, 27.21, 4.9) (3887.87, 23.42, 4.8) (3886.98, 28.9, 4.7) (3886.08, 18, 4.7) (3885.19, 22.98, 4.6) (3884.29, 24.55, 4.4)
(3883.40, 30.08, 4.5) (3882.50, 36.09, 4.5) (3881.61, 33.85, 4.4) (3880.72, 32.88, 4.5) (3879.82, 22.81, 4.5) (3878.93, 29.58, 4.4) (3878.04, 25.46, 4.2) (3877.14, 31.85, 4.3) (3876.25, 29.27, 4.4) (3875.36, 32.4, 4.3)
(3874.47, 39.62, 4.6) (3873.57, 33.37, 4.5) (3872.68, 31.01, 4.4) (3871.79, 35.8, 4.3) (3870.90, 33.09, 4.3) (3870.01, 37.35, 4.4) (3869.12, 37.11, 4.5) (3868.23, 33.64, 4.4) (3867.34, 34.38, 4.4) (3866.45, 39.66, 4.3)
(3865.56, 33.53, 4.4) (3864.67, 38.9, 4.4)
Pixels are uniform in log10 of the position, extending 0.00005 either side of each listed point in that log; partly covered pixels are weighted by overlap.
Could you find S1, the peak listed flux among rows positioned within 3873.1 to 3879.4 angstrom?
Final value 39.62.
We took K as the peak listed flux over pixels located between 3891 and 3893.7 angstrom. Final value 34.18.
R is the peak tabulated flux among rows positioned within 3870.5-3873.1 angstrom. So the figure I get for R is 35.8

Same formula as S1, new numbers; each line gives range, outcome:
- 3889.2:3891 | 28.39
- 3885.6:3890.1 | 28.9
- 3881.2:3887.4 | 36.09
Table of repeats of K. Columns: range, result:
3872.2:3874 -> 33.37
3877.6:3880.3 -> 29.58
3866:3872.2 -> 39.66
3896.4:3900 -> 38.65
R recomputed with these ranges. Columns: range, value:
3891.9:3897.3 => 39.12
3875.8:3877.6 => 31.85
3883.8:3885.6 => 24.55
